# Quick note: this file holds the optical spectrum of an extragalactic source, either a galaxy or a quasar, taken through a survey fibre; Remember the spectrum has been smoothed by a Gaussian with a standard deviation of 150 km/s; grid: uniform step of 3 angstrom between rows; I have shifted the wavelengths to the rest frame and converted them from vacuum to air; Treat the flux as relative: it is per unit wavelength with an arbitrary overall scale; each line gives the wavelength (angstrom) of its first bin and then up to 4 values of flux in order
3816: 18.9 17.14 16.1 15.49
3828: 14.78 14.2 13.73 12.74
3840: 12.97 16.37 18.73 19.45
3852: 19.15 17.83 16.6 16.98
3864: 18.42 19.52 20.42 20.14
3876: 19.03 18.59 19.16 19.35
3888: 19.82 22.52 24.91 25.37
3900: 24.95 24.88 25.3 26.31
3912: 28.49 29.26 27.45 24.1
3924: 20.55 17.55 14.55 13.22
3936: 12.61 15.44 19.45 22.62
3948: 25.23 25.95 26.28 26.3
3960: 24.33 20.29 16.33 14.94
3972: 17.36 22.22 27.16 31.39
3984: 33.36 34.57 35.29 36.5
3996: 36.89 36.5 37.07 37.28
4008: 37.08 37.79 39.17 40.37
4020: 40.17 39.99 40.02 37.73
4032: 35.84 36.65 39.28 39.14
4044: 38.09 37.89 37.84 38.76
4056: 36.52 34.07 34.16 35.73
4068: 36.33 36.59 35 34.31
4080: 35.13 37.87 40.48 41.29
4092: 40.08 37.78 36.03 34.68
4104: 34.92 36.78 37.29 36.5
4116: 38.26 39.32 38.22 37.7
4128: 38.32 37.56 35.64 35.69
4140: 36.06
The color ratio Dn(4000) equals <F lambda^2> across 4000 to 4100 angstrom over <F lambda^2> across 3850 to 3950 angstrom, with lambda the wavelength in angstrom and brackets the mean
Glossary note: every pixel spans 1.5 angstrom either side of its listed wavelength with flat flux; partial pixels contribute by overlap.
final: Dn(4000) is 1.9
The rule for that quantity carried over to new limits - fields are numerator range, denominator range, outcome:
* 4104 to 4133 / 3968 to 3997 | 1.38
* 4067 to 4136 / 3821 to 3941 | 2.13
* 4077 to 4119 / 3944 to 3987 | 1.65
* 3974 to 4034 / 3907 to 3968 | 1.71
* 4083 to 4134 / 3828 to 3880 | 2.48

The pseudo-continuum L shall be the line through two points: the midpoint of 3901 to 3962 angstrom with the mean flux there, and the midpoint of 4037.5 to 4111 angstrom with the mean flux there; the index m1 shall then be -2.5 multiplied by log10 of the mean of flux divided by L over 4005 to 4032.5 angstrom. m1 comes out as -0.23 mag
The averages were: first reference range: 22.5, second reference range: 37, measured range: 38.7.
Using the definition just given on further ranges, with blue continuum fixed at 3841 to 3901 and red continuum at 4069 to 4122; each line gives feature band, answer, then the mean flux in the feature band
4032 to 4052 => -0.15 mag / 38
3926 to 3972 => 0.30 mag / 19.6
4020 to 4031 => -0.23 mag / 39.2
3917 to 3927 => 0.04 mag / 22.9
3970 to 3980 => 0.24 mag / 22.3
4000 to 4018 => -0.24 mag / 38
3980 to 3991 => -0.17 mag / 33.7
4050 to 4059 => -0.09 mag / 37.1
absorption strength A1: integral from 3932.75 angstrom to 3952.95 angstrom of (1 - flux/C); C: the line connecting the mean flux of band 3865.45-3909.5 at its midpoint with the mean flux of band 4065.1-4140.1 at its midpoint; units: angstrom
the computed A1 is 4.81 angstrom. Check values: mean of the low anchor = 21.9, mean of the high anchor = 37.1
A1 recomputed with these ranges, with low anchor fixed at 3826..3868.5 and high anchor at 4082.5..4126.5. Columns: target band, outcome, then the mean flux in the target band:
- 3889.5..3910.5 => -4.02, 24.9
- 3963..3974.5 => 4.03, 17.3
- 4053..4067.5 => -0.61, 35.6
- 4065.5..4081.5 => -0.12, 35.5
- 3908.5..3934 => 0.08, 22.4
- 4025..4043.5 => -3.51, 38.1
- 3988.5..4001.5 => -3.43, 36.4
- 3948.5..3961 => -0.16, 25.7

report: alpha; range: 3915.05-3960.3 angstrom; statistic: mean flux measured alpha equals 21.2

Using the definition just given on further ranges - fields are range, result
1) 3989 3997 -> 36.2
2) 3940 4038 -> 31.1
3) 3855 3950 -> 21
